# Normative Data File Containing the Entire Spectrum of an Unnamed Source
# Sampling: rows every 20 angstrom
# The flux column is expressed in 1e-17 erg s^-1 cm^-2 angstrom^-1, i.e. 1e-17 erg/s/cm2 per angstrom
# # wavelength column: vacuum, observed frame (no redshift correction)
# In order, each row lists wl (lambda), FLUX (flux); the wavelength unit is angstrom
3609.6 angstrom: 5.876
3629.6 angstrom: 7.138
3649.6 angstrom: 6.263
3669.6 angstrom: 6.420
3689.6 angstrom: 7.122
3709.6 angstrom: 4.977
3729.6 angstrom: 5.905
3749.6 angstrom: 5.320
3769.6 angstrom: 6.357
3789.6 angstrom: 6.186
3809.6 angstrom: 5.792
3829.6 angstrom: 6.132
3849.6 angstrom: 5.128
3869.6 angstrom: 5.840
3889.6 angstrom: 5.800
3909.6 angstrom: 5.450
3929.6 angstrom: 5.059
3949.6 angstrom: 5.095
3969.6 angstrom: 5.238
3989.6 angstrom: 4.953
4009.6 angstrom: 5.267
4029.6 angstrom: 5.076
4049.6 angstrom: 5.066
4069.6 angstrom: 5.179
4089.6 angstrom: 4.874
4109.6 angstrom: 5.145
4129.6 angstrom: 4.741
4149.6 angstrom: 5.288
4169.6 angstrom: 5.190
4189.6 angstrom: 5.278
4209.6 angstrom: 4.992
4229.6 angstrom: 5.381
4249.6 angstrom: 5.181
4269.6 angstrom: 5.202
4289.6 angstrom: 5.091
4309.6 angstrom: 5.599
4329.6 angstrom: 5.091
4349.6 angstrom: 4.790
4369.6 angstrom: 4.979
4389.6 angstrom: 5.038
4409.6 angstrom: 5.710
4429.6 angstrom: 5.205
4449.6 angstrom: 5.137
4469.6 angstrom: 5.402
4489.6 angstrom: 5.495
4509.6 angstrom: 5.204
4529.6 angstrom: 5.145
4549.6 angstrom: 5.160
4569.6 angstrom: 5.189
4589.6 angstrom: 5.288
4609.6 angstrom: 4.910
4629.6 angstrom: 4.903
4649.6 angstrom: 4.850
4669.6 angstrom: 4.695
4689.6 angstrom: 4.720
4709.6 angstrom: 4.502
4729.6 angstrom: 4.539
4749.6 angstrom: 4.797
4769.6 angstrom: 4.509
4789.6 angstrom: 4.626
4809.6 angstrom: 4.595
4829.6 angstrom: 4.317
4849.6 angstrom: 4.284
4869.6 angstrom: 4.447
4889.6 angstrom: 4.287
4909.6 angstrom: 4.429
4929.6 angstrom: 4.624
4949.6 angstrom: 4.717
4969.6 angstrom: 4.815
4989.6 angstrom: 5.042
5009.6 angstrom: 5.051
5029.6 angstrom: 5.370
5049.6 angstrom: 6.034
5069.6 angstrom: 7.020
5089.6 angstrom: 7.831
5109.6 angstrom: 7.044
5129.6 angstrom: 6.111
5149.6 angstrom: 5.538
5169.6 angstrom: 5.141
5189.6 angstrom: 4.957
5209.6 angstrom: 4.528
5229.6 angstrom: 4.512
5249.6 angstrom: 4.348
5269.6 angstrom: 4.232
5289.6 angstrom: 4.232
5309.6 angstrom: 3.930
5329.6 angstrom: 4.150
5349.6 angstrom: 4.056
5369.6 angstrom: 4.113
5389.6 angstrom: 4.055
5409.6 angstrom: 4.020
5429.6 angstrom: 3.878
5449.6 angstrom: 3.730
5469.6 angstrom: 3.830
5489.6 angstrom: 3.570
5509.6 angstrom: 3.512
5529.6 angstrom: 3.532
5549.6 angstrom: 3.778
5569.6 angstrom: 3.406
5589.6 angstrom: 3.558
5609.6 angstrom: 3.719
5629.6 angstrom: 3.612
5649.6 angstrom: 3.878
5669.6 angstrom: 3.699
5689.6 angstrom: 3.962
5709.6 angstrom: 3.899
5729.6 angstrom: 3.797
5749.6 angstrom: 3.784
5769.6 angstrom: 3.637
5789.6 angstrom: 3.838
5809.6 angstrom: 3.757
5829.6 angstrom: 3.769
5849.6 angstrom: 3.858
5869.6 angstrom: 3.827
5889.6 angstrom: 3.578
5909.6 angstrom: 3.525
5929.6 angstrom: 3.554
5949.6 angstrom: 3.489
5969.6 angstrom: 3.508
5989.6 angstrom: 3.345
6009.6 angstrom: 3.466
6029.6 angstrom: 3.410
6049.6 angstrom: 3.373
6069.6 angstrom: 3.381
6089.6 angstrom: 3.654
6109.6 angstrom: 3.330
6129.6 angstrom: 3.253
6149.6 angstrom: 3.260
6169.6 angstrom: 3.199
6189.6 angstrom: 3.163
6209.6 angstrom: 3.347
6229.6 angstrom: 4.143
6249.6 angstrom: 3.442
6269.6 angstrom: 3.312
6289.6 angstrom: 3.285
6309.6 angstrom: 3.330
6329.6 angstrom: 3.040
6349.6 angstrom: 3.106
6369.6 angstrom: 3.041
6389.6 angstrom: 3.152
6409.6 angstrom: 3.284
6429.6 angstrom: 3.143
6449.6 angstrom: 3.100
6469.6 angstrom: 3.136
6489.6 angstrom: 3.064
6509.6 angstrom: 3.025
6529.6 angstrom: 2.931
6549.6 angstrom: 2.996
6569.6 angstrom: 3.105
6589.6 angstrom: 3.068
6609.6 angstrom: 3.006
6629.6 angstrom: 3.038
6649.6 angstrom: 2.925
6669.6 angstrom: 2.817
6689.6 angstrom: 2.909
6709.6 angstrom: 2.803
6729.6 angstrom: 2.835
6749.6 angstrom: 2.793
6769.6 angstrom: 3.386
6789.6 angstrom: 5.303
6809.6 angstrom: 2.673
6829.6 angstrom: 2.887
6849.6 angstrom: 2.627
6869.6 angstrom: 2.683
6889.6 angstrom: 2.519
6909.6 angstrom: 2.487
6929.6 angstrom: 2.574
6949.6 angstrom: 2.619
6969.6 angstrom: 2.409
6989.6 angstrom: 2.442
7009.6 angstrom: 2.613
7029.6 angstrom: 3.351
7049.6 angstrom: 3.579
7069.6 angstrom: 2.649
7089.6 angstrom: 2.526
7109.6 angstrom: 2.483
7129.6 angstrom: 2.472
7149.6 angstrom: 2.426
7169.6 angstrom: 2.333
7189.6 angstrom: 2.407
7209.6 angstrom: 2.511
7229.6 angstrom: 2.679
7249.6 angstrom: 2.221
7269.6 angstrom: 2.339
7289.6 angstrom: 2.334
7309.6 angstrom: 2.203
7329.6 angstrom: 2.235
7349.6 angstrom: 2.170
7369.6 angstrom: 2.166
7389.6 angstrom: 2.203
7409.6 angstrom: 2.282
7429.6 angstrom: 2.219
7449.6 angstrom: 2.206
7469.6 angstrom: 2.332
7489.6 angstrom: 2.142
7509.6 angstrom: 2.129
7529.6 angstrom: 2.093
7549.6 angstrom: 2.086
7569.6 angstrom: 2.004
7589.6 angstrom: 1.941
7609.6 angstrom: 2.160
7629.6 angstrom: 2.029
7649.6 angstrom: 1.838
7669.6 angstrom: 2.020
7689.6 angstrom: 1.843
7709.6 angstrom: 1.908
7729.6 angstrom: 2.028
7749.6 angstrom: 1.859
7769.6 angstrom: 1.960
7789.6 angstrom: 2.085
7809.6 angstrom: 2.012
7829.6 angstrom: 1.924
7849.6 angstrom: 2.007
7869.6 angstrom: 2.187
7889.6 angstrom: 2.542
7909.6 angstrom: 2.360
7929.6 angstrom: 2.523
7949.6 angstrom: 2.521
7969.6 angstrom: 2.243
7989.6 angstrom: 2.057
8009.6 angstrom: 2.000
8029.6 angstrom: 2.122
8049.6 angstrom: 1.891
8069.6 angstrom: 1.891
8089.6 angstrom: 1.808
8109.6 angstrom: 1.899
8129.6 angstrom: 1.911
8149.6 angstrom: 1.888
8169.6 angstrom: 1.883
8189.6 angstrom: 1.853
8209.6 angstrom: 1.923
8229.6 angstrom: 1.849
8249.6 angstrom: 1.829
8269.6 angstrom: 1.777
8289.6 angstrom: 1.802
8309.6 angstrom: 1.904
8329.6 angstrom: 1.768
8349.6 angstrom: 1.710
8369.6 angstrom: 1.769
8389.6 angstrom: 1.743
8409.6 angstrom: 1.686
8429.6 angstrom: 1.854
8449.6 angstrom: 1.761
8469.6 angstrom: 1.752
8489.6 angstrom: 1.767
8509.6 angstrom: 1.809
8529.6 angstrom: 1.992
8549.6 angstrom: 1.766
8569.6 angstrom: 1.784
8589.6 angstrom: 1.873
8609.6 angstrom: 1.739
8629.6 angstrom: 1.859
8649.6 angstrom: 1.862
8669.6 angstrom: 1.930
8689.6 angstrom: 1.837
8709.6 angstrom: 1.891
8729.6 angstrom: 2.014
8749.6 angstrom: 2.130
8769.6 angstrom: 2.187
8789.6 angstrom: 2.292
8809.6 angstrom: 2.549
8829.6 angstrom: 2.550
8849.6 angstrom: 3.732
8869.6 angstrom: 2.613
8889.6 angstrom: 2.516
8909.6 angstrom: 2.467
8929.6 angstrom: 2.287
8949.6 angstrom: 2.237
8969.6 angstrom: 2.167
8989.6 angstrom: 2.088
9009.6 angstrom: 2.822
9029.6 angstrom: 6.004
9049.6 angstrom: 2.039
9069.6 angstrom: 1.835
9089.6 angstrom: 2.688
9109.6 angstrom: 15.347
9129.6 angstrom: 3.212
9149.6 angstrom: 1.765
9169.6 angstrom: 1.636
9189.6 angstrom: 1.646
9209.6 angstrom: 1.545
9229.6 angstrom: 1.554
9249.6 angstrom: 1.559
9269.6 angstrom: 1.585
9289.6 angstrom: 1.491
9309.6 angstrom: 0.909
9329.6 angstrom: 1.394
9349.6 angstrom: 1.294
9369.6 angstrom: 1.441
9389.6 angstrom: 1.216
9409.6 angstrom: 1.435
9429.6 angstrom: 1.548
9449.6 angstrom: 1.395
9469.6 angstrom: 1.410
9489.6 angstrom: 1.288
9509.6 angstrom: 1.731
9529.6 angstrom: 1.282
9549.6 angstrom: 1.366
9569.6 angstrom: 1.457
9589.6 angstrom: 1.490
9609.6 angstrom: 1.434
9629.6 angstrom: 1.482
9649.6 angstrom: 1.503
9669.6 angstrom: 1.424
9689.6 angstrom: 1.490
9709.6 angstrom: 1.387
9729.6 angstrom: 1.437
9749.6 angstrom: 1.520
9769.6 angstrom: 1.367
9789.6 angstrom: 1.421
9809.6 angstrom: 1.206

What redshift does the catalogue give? 0.82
